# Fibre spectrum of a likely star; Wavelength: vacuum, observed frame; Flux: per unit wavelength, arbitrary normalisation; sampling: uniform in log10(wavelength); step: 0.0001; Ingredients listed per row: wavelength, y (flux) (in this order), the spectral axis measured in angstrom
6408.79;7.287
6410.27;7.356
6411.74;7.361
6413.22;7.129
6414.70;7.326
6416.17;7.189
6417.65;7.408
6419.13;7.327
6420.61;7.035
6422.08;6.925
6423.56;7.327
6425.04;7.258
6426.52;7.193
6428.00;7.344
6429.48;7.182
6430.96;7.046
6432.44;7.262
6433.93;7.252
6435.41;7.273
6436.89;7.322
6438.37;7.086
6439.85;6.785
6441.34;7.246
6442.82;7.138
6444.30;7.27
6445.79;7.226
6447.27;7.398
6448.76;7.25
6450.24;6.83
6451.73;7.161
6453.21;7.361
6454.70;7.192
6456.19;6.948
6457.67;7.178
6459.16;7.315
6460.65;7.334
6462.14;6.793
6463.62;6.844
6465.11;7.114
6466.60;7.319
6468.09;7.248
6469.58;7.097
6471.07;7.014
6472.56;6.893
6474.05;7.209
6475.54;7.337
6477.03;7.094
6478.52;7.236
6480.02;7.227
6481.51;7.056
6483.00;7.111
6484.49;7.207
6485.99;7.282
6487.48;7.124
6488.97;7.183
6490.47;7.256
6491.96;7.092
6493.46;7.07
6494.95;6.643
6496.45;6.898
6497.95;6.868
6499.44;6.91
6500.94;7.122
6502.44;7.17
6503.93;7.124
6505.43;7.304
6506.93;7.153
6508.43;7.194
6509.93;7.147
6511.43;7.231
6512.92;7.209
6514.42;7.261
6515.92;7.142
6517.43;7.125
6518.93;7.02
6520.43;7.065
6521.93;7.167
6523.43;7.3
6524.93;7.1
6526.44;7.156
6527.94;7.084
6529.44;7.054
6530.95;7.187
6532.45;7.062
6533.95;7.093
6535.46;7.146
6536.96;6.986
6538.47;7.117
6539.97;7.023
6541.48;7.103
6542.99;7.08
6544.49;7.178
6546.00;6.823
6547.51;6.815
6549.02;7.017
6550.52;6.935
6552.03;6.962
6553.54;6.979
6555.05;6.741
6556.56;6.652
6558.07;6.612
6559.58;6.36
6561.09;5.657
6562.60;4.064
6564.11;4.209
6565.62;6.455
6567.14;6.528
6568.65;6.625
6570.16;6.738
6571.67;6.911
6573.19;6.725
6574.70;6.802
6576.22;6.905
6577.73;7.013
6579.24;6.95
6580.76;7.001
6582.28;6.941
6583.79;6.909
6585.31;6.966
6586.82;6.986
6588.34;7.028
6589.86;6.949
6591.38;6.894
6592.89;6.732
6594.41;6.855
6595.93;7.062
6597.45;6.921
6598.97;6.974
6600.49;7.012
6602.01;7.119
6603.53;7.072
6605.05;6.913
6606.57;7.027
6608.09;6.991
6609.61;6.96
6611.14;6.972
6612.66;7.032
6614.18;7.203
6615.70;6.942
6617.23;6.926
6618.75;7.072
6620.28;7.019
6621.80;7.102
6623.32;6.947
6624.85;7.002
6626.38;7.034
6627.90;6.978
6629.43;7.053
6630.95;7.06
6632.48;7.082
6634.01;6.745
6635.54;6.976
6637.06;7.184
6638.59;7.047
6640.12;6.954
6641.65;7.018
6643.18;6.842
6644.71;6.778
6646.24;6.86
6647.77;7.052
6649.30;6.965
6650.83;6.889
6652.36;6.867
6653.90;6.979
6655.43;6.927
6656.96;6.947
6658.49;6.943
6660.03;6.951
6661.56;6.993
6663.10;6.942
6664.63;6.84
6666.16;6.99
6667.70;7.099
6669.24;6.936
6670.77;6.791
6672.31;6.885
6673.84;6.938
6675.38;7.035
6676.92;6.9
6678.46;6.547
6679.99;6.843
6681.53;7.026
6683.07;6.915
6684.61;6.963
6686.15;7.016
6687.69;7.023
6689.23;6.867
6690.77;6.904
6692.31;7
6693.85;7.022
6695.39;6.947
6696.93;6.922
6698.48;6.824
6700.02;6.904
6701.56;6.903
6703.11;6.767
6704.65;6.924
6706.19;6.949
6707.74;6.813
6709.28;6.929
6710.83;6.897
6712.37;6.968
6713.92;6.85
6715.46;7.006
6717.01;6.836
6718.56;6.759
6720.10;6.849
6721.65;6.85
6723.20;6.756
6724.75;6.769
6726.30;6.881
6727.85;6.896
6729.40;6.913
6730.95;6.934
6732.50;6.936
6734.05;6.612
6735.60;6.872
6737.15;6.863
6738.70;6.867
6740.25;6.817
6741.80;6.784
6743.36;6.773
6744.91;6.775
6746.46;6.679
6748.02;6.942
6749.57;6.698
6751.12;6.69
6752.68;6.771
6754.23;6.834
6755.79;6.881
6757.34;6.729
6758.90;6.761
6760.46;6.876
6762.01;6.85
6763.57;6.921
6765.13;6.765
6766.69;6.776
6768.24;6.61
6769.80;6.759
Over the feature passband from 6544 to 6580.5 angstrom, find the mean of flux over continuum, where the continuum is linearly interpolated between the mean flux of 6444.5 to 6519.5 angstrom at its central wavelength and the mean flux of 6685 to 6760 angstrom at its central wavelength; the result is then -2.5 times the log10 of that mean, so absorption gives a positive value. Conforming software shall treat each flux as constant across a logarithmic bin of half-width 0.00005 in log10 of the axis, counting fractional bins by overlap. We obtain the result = 0.08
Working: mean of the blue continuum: 7.13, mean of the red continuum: 6.86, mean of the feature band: 6.53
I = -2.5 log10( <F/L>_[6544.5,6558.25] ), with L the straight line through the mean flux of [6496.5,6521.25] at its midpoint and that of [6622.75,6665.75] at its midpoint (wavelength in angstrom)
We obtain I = 0.03 mag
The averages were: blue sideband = 7.12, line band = 6.86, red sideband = 6.96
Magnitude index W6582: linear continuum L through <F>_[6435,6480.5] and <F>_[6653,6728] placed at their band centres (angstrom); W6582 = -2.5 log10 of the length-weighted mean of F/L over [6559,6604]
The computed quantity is 0.06 mag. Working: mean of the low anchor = 7.15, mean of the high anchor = 6.91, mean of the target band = 6.64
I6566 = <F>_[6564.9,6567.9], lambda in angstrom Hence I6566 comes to 6.48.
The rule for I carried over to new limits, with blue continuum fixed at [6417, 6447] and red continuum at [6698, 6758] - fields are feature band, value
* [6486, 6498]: 0.01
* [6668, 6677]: 0.00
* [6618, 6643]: -0.01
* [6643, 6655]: 0.00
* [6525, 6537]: 0.00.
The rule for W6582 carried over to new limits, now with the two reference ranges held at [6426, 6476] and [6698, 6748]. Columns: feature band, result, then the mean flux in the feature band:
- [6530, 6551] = 0.00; 7.04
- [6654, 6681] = 0.00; 6.92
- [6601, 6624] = -0.01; 7.02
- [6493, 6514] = 0.00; 7.08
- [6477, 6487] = -0.01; 7.18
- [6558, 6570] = 0.21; 5.81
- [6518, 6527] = -0.01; 7.13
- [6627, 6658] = 0.00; 6.96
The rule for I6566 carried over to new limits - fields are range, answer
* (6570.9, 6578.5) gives 6.87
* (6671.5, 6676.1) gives 6.95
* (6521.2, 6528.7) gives 7.16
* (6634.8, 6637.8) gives 7.1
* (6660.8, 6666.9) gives 6.94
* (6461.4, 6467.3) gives 7.02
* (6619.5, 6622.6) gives 7.07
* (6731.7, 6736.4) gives 6.81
